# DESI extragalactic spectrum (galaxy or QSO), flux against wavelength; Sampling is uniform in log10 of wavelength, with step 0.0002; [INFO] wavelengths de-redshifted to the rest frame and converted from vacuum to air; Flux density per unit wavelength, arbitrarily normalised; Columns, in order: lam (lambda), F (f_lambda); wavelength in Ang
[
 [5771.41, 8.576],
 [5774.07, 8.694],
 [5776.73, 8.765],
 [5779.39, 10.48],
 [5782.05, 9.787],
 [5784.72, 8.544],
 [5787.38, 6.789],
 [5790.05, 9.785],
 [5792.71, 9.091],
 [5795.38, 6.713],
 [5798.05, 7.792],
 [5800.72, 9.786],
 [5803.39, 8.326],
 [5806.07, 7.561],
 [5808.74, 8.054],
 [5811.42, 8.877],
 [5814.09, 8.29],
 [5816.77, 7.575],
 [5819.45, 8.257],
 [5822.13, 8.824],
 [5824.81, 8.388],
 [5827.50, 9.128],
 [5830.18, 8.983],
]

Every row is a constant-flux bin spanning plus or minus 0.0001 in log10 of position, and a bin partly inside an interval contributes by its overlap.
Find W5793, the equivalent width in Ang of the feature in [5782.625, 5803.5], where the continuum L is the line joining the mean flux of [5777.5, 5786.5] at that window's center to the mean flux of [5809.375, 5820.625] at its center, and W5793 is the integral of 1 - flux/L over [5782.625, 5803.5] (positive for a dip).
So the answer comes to 1.4 Ang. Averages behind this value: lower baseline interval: 9.41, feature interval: 8.41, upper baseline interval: 8.24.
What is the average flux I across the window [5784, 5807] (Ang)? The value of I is 8.27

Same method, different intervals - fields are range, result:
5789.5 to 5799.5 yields 8.25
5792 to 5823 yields 8.24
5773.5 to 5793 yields 9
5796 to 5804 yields 8.49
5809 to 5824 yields 8.34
